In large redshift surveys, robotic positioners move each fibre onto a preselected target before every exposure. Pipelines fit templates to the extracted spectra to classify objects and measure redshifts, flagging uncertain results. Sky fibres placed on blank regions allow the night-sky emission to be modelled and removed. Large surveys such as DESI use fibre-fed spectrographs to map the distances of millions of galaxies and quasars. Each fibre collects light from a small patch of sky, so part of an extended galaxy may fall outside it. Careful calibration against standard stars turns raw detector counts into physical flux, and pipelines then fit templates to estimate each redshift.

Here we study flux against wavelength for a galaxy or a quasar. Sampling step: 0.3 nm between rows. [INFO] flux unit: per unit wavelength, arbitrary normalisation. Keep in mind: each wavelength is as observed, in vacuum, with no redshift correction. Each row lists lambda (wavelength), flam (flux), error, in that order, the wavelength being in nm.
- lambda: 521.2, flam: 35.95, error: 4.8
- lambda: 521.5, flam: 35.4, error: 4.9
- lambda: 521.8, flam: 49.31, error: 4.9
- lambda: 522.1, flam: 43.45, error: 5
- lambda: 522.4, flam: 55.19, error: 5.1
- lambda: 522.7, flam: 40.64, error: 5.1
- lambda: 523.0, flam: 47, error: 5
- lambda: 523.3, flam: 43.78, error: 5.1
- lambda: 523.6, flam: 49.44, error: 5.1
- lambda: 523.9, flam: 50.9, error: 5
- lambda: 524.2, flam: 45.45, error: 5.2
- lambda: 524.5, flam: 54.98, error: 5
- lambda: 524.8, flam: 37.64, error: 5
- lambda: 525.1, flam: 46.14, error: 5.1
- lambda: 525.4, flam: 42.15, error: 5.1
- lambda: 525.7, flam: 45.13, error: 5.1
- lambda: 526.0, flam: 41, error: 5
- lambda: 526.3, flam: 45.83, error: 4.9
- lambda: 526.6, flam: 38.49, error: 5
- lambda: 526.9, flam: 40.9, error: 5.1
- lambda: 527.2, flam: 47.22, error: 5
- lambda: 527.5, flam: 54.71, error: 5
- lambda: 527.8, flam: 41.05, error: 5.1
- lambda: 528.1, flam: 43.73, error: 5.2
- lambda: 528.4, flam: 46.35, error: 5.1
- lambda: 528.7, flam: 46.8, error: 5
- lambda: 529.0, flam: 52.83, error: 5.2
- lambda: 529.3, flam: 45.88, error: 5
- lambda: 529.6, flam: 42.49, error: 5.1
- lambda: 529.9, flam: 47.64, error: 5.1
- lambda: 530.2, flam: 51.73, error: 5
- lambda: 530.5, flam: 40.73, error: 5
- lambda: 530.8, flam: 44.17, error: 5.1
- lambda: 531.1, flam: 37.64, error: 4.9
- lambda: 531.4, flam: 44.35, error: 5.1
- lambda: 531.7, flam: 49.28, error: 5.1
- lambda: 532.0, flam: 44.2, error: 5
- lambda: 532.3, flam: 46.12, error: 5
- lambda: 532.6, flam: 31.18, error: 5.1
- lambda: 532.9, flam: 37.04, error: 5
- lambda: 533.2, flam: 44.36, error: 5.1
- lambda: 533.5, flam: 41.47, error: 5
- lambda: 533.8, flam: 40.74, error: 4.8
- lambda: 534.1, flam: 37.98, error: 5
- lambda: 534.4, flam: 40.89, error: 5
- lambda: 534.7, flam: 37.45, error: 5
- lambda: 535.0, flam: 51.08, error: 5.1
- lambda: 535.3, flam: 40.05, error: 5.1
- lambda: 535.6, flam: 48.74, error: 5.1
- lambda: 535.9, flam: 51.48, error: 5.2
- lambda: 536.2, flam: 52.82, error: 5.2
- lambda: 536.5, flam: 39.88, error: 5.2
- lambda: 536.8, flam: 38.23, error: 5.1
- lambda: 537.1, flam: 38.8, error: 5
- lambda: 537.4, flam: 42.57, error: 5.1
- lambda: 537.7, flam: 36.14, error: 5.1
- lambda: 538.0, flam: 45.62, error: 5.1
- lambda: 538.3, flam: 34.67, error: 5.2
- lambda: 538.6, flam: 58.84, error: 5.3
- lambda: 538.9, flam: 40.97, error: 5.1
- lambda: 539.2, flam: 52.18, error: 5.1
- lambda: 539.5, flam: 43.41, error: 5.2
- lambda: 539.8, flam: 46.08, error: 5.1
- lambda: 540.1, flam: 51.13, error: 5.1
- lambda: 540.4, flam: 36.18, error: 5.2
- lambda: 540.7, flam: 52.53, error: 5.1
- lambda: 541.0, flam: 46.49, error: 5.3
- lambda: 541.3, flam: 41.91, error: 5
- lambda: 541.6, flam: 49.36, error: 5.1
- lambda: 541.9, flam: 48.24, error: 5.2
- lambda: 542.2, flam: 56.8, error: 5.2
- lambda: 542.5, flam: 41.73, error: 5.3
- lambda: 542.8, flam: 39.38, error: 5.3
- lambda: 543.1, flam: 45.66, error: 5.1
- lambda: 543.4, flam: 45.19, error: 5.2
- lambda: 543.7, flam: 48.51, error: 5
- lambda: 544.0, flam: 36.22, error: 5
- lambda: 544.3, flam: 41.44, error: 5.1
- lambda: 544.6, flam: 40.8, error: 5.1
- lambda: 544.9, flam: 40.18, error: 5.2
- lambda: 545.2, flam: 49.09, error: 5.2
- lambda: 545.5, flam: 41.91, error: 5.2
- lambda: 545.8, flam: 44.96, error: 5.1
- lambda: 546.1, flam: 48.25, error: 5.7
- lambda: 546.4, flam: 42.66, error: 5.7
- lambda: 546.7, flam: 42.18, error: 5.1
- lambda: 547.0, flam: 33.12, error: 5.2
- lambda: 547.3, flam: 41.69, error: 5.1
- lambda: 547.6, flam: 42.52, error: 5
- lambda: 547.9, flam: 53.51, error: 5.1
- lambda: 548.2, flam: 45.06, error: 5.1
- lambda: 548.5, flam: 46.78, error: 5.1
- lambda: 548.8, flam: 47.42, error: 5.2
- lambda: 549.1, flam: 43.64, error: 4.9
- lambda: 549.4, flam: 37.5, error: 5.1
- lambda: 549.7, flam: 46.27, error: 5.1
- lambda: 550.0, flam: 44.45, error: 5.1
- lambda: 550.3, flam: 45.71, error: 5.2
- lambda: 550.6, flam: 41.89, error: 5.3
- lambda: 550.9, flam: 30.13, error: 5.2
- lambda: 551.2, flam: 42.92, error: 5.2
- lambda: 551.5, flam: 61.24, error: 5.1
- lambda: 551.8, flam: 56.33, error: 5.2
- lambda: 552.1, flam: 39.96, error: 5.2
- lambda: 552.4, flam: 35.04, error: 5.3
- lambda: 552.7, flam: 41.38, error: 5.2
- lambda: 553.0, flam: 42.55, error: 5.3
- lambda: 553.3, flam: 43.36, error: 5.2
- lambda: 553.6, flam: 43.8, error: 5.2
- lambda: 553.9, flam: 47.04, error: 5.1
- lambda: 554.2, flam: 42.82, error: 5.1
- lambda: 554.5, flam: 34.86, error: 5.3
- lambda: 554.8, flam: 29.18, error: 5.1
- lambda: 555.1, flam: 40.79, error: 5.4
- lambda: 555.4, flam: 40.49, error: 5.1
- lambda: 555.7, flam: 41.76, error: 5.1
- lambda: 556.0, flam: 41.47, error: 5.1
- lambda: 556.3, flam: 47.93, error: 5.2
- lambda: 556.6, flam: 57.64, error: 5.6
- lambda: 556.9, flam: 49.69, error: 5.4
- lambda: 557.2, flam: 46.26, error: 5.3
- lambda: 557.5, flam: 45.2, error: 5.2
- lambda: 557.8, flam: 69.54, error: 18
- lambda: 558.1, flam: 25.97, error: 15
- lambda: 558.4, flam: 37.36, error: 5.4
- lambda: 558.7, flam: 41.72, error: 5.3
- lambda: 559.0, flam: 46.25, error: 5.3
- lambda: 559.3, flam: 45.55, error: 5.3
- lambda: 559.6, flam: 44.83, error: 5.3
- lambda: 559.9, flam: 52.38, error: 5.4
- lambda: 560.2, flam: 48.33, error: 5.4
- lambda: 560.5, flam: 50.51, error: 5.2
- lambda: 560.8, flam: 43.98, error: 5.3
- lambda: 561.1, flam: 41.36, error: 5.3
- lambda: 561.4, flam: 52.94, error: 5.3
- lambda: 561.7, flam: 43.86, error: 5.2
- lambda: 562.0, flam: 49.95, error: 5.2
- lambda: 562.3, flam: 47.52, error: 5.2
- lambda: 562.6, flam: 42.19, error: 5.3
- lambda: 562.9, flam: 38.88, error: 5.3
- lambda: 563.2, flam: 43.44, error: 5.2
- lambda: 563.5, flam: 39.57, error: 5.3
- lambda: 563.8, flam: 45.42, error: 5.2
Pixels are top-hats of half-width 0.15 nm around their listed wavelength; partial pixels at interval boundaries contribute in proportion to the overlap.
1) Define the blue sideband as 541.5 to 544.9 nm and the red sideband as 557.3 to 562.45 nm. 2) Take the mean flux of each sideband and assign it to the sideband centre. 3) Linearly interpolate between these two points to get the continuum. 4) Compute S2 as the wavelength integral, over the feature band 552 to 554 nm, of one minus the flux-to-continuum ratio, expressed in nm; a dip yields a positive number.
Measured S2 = 0.17 nm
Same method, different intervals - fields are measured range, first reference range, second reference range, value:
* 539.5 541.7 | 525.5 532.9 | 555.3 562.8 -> -0.044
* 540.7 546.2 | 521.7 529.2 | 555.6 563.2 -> 0.129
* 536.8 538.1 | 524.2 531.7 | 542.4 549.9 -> 0.115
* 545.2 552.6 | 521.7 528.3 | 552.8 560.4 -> 0.094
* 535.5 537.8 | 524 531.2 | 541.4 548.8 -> 0.058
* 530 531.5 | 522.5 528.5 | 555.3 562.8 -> 0.050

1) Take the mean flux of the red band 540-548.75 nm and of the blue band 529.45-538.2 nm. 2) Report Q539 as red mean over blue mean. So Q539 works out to 1.04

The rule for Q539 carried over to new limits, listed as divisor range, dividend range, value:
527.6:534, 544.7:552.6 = 1.00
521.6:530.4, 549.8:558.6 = 0.95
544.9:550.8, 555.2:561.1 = 1.05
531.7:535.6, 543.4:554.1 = 1.05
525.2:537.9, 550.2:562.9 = 1.02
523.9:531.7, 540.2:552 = 0.99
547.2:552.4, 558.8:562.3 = 1.05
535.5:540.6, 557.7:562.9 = 1.02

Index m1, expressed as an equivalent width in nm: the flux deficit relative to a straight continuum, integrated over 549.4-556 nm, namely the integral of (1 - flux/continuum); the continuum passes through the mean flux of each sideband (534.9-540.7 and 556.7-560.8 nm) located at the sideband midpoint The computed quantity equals 0.52 nm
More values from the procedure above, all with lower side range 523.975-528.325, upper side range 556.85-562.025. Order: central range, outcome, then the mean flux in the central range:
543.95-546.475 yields 0.140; 43.1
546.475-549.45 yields 0.145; 43.5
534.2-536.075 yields 0.012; 44.9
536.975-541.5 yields 0.076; 44.6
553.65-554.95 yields 0.202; 38.9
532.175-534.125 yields 0.224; 39.9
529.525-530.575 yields -0.030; 46.2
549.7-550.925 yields 0.095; 42.3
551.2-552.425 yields -0.078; 48.8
